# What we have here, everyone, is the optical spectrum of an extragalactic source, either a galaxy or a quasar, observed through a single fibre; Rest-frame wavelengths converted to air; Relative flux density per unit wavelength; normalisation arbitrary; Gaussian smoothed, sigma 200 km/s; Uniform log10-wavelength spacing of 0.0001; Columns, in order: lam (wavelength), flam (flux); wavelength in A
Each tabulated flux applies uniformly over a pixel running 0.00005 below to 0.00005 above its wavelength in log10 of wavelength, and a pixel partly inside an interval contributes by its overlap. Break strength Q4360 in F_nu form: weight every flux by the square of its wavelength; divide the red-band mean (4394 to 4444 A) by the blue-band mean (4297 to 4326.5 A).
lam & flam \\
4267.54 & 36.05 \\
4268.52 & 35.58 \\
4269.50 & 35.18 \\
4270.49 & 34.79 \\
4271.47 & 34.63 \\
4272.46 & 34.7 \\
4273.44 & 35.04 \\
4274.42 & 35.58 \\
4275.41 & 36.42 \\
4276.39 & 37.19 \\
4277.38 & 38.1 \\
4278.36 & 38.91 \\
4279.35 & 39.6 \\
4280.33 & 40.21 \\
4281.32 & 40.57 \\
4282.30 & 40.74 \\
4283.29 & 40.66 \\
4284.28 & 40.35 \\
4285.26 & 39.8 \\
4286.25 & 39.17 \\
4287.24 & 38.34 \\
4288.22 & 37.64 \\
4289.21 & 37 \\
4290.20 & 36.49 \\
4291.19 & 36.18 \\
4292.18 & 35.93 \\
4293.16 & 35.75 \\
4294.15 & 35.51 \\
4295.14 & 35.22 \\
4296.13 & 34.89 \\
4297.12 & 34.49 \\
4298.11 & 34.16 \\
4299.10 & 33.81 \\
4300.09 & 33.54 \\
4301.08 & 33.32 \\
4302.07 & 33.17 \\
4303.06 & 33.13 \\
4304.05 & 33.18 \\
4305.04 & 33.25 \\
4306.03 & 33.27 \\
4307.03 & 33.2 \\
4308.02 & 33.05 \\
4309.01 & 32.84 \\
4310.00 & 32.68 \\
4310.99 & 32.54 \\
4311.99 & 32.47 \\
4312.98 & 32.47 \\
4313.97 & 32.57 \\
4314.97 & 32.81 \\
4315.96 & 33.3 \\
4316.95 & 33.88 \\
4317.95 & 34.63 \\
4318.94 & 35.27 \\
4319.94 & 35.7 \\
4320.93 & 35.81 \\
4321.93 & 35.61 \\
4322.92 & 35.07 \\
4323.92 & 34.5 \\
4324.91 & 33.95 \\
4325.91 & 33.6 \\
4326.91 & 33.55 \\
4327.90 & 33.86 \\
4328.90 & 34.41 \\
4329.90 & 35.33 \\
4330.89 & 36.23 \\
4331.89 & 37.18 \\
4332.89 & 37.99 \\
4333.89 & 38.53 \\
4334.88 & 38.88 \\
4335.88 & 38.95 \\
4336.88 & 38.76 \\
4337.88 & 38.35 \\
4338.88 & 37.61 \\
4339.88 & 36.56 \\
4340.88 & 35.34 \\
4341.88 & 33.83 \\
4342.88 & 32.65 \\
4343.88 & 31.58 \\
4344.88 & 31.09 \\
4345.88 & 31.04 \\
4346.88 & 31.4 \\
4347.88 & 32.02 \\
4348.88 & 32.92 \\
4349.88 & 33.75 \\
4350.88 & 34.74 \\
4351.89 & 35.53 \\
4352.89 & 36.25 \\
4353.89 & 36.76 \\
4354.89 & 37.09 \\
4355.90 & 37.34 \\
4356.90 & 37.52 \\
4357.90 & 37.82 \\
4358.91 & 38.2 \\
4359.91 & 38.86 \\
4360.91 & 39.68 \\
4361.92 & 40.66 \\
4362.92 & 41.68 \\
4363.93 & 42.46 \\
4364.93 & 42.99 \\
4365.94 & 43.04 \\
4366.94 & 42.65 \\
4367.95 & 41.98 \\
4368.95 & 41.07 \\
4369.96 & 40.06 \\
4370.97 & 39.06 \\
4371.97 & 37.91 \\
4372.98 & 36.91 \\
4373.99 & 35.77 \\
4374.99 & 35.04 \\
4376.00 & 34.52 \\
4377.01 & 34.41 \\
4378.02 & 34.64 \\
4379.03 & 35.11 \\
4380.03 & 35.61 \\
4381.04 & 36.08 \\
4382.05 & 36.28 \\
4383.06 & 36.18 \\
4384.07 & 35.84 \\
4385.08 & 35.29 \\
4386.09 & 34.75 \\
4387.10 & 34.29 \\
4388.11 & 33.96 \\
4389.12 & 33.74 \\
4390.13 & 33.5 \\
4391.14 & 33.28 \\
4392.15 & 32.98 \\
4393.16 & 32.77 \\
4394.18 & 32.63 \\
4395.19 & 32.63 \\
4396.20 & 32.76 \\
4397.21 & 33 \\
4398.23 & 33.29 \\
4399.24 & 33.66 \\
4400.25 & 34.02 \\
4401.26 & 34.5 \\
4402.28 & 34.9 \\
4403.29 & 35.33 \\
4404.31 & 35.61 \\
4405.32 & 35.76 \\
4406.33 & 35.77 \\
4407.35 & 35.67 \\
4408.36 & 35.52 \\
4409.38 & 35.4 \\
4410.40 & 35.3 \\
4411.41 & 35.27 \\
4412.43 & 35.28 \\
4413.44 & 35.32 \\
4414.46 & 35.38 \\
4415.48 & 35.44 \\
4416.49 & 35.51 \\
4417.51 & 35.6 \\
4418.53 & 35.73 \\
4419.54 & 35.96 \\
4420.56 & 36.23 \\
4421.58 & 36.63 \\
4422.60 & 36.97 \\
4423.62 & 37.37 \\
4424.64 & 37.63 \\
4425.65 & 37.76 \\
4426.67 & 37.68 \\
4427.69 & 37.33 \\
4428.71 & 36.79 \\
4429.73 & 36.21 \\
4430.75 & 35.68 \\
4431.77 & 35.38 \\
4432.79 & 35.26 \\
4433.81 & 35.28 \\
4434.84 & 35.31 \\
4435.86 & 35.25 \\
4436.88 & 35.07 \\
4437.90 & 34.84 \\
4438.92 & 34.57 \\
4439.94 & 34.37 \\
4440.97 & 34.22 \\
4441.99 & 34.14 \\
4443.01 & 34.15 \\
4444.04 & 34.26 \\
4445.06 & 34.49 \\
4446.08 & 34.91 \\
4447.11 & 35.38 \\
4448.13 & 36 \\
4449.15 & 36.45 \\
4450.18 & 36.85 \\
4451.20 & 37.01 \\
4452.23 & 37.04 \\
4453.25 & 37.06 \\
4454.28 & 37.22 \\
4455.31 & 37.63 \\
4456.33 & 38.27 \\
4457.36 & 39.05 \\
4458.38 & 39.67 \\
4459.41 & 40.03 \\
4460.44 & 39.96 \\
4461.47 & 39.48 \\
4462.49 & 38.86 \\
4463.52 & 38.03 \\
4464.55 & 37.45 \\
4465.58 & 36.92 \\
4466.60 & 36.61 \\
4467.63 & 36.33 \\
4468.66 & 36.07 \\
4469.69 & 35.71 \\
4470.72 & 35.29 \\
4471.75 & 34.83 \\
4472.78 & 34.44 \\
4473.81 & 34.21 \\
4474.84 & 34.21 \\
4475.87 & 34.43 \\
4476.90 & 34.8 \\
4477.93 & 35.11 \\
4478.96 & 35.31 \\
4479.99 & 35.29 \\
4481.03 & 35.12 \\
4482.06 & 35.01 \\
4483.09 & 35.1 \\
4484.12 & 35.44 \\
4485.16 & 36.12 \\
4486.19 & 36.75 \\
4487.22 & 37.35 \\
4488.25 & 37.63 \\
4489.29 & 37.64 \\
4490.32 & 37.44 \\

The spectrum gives 1.10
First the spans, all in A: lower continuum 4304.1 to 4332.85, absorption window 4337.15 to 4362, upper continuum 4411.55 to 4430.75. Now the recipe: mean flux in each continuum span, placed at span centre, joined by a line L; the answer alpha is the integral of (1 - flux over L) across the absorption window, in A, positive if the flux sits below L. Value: -0.51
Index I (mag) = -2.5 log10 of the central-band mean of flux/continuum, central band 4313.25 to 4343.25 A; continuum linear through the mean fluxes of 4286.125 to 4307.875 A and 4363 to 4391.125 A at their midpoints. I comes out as 0.01 mag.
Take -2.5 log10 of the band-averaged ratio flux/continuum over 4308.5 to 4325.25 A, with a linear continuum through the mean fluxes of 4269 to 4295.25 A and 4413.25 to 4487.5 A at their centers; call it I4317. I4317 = 0.10 mag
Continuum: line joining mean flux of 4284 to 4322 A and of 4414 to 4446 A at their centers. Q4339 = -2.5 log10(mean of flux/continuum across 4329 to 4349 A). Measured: -0.01 mag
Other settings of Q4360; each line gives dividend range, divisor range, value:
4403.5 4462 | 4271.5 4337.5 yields 1.08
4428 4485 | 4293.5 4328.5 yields 1.14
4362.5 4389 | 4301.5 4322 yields 1.15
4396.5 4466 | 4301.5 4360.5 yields 1.08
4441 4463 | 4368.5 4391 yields 1.07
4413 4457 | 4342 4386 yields 1.01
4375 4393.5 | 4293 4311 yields 1.07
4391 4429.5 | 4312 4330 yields 1.08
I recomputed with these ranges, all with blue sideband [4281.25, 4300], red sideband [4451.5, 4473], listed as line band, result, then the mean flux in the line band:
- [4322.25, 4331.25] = 0.08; 34.5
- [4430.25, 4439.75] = 0.07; 35.2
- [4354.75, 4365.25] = -0.06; 39.5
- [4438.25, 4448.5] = 0.08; 34.6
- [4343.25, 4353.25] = 0.13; 33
